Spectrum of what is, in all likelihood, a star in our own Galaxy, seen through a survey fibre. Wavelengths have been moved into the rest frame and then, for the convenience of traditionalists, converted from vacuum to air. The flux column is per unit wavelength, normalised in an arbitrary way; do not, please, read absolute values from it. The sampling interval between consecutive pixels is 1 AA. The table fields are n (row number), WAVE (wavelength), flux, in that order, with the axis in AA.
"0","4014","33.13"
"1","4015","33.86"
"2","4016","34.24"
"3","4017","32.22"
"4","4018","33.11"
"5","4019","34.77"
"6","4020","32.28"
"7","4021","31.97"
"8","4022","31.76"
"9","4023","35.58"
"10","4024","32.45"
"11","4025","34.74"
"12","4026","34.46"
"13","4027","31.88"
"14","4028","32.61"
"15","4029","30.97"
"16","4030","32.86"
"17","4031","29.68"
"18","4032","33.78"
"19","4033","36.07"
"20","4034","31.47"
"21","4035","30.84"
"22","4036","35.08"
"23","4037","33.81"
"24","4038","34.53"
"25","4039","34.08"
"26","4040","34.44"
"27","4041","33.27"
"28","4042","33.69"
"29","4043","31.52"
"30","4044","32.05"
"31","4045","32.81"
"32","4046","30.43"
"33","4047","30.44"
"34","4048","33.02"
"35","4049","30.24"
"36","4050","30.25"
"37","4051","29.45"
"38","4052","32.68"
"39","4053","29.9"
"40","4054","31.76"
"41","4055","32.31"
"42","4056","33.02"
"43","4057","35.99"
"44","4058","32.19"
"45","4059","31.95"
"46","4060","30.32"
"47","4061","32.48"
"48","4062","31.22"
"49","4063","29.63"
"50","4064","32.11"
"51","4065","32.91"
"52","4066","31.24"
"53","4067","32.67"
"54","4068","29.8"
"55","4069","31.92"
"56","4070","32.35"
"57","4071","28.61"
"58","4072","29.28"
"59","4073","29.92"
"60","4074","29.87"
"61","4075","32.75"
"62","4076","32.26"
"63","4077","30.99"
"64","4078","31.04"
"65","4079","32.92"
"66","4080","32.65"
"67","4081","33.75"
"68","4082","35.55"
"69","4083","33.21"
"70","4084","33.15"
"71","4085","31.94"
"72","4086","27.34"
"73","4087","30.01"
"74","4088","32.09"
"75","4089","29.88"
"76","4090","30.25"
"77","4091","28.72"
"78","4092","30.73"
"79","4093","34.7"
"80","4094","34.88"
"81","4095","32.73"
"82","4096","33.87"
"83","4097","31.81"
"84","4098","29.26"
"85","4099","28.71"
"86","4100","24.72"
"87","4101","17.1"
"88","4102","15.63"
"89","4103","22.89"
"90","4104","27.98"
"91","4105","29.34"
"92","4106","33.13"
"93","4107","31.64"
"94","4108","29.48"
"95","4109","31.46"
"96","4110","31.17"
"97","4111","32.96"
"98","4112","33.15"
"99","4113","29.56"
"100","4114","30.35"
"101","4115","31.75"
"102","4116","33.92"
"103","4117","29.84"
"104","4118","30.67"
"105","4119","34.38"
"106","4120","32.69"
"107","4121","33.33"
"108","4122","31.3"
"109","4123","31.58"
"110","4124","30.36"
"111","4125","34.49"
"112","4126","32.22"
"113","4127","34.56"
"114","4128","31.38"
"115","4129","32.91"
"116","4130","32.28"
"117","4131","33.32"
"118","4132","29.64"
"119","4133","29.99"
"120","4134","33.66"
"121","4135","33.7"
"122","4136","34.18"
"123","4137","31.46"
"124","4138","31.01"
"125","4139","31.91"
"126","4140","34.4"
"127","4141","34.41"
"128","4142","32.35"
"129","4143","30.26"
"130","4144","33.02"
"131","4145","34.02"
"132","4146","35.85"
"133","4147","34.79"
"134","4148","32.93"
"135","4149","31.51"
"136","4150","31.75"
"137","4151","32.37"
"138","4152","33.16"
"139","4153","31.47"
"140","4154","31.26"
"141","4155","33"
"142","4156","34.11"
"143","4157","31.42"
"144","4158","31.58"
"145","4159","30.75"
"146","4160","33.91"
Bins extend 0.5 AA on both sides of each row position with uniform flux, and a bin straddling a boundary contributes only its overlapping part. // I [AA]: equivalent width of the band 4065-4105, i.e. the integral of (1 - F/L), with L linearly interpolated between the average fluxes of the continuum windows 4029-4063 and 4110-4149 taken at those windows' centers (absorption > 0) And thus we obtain 2.6 AA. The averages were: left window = 32.3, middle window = 30.3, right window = 32.5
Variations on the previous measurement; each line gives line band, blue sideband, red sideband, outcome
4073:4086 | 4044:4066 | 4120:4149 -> -0.1 AA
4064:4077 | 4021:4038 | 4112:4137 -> 0.6 AA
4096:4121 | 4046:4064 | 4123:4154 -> 2.1 AA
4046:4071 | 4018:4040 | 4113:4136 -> 1.0 AA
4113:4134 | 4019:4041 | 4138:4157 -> 0.6 AA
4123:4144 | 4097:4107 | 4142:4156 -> -1.3 AA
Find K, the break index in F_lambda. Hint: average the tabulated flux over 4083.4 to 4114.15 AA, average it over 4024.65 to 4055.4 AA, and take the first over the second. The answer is 0.9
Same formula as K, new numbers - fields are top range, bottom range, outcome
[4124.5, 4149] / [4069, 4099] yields 1.04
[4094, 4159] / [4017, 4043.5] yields 0.95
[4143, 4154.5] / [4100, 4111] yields 1.21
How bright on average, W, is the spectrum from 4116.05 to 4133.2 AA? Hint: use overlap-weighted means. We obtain 32.1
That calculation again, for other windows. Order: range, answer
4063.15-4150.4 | 31.4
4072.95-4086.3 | 32.1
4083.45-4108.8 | 29.3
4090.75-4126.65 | 30.4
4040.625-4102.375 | 31.1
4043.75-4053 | 31.2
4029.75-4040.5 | 33.3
